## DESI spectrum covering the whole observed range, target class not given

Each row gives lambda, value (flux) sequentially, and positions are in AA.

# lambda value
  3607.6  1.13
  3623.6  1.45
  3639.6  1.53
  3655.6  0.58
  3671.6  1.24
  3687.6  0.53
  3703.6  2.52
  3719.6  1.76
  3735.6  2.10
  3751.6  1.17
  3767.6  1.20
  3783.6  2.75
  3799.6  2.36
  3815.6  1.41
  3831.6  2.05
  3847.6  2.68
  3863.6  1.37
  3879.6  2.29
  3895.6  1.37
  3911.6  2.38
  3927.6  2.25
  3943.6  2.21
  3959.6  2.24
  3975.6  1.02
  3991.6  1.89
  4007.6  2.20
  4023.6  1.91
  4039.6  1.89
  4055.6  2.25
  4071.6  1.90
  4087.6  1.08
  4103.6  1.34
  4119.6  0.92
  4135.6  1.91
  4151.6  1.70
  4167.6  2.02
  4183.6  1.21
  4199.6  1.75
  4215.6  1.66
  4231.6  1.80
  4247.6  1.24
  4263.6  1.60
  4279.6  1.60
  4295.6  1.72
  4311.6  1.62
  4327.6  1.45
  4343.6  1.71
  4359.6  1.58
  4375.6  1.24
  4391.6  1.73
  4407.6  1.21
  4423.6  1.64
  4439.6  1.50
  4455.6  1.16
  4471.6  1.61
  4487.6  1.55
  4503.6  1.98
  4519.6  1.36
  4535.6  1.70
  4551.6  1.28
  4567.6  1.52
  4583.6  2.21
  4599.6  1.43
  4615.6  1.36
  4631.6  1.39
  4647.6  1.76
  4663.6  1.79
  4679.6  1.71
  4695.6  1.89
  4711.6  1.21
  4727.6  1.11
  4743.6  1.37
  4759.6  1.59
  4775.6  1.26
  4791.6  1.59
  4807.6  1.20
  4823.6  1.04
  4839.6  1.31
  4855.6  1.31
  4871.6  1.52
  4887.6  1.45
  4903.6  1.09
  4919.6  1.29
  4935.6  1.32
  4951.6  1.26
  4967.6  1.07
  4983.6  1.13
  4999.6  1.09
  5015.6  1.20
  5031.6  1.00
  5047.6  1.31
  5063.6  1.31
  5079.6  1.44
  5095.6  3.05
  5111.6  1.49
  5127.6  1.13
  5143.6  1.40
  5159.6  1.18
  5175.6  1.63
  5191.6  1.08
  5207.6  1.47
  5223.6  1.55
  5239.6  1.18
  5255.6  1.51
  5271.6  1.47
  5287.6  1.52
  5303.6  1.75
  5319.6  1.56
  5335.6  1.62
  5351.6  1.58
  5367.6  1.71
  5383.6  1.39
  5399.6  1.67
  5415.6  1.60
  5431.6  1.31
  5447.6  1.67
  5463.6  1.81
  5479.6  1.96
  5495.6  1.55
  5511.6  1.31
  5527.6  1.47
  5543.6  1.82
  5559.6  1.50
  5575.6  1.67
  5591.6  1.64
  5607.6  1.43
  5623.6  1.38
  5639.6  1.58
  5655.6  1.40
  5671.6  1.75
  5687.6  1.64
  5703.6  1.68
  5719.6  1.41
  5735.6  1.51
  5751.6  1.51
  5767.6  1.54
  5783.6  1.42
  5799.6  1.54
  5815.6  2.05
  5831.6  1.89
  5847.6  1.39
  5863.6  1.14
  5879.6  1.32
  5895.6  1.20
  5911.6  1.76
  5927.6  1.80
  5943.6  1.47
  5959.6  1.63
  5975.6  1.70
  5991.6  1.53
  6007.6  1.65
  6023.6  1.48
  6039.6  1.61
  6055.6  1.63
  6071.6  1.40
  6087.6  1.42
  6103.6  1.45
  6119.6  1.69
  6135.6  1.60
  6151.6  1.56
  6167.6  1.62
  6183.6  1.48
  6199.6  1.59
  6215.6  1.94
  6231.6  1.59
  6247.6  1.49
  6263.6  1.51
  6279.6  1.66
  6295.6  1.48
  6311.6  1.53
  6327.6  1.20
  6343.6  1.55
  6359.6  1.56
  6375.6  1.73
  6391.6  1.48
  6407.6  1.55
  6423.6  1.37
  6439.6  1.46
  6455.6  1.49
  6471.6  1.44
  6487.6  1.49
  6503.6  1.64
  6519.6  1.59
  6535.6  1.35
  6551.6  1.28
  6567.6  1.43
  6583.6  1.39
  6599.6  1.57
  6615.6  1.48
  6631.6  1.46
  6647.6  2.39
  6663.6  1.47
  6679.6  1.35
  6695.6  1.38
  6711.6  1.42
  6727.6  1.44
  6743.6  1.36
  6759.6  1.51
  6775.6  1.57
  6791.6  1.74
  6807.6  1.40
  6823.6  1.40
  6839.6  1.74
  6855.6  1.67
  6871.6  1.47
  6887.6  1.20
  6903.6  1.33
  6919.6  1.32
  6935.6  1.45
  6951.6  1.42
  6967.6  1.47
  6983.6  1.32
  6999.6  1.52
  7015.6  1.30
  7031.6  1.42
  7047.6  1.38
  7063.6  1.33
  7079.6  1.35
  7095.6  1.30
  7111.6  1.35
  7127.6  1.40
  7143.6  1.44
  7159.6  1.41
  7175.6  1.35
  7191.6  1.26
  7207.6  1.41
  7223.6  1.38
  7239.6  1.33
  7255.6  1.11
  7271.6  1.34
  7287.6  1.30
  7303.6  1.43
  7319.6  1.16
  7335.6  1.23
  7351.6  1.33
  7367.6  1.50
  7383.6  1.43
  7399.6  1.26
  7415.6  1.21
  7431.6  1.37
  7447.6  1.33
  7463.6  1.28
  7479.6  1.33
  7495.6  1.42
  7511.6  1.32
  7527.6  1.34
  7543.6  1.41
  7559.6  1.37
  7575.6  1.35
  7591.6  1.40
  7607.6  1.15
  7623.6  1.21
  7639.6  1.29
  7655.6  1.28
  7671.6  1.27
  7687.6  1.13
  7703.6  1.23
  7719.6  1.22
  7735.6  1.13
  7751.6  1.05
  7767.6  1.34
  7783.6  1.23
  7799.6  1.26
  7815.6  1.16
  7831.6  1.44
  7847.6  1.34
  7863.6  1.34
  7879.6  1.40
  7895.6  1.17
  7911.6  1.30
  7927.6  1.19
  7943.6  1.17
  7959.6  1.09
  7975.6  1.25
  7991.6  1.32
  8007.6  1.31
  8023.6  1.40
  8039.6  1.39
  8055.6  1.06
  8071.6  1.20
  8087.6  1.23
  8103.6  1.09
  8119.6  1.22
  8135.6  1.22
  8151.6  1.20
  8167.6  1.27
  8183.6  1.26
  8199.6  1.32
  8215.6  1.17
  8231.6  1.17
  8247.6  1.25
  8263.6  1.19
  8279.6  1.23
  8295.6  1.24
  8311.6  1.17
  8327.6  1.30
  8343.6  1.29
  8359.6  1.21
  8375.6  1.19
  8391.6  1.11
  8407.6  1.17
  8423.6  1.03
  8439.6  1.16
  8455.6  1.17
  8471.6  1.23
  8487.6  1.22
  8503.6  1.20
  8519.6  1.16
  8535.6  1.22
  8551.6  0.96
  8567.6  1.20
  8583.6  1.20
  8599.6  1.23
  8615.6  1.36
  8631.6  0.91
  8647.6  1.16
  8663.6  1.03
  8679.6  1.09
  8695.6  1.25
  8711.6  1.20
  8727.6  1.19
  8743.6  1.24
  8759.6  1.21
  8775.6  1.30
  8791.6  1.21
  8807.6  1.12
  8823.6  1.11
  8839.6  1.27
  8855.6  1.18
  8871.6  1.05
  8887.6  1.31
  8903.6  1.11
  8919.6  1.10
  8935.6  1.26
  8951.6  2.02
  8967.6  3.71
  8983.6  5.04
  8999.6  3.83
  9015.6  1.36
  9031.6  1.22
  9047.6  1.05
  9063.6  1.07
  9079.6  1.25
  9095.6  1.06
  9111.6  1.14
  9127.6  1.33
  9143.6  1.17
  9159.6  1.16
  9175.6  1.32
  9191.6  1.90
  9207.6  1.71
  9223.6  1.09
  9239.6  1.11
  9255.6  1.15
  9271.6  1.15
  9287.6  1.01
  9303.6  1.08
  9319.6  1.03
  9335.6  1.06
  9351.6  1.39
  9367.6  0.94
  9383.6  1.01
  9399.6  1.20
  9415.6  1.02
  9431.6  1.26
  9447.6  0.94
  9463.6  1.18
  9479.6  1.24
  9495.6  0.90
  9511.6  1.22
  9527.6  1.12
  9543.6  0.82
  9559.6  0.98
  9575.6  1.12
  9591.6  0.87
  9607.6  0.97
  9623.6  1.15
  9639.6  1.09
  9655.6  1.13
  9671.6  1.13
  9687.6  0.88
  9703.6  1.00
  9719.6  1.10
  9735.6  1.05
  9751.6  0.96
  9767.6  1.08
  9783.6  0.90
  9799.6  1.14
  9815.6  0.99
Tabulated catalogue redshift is 0.367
